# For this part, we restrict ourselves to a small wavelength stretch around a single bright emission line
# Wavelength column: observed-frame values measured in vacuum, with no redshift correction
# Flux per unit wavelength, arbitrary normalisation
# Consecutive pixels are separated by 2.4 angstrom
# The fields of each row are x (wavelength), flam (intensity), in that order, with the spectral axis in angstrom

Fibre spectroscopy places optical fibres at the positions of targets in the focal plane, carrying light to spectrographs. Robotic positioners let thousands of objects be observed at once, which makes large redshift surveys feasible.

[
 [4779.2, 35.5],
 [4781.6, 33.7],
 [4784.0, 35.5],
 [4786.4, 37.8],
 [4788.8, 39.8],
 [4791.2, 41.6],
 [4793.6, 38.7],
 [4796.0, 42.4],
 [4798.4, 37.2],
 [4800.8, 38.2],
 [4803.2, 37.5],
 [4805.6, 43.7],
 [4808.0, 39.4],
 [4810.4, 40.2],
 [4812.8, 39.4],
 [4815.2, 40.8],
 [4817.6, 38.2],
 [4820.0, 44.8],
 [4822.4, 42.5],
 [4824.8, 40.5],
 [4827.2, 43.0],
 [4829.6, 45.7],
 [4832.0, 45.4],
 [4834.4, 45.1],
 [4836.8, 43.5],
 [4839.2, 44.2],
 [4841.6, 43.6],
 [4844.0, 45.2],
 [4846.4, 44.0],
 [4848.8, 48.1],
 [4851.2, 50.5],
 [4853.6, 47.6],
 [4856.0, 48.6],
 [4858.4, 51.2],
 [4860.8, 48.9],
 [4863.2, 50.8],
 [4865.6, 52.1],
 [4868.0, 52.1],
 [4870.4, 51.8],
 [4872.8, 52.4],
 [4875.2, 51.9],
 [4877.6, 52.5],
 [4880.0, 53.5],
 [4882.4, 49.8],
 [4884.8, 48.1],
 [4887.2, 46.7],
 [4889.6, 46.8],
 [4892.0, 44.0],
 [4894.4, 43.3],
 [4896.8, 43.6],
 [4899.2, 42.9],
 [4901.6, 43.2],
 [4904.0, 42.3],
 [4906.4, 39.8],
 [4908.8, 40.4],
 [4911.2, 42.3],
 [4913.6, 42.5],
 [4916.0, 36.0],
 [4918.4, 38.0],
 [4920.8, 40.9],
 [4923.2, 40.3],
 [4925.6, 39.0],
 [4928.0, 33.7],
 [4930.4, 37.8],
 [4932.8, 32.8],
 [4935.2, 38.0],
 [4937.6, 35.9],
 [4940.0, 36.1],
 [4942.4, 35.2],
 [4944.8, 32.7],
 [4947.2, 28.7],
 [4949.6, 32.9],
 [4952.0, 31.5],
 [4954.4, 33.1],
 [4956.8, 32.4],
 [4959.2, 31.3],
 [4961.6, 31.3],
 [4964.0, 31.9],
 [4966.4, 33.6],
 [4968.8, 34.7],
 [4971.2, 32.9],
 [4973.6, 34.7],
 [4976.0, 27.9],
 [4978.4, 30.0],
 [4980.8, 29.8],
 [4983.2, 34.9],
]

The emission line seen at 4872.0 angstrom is C III]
